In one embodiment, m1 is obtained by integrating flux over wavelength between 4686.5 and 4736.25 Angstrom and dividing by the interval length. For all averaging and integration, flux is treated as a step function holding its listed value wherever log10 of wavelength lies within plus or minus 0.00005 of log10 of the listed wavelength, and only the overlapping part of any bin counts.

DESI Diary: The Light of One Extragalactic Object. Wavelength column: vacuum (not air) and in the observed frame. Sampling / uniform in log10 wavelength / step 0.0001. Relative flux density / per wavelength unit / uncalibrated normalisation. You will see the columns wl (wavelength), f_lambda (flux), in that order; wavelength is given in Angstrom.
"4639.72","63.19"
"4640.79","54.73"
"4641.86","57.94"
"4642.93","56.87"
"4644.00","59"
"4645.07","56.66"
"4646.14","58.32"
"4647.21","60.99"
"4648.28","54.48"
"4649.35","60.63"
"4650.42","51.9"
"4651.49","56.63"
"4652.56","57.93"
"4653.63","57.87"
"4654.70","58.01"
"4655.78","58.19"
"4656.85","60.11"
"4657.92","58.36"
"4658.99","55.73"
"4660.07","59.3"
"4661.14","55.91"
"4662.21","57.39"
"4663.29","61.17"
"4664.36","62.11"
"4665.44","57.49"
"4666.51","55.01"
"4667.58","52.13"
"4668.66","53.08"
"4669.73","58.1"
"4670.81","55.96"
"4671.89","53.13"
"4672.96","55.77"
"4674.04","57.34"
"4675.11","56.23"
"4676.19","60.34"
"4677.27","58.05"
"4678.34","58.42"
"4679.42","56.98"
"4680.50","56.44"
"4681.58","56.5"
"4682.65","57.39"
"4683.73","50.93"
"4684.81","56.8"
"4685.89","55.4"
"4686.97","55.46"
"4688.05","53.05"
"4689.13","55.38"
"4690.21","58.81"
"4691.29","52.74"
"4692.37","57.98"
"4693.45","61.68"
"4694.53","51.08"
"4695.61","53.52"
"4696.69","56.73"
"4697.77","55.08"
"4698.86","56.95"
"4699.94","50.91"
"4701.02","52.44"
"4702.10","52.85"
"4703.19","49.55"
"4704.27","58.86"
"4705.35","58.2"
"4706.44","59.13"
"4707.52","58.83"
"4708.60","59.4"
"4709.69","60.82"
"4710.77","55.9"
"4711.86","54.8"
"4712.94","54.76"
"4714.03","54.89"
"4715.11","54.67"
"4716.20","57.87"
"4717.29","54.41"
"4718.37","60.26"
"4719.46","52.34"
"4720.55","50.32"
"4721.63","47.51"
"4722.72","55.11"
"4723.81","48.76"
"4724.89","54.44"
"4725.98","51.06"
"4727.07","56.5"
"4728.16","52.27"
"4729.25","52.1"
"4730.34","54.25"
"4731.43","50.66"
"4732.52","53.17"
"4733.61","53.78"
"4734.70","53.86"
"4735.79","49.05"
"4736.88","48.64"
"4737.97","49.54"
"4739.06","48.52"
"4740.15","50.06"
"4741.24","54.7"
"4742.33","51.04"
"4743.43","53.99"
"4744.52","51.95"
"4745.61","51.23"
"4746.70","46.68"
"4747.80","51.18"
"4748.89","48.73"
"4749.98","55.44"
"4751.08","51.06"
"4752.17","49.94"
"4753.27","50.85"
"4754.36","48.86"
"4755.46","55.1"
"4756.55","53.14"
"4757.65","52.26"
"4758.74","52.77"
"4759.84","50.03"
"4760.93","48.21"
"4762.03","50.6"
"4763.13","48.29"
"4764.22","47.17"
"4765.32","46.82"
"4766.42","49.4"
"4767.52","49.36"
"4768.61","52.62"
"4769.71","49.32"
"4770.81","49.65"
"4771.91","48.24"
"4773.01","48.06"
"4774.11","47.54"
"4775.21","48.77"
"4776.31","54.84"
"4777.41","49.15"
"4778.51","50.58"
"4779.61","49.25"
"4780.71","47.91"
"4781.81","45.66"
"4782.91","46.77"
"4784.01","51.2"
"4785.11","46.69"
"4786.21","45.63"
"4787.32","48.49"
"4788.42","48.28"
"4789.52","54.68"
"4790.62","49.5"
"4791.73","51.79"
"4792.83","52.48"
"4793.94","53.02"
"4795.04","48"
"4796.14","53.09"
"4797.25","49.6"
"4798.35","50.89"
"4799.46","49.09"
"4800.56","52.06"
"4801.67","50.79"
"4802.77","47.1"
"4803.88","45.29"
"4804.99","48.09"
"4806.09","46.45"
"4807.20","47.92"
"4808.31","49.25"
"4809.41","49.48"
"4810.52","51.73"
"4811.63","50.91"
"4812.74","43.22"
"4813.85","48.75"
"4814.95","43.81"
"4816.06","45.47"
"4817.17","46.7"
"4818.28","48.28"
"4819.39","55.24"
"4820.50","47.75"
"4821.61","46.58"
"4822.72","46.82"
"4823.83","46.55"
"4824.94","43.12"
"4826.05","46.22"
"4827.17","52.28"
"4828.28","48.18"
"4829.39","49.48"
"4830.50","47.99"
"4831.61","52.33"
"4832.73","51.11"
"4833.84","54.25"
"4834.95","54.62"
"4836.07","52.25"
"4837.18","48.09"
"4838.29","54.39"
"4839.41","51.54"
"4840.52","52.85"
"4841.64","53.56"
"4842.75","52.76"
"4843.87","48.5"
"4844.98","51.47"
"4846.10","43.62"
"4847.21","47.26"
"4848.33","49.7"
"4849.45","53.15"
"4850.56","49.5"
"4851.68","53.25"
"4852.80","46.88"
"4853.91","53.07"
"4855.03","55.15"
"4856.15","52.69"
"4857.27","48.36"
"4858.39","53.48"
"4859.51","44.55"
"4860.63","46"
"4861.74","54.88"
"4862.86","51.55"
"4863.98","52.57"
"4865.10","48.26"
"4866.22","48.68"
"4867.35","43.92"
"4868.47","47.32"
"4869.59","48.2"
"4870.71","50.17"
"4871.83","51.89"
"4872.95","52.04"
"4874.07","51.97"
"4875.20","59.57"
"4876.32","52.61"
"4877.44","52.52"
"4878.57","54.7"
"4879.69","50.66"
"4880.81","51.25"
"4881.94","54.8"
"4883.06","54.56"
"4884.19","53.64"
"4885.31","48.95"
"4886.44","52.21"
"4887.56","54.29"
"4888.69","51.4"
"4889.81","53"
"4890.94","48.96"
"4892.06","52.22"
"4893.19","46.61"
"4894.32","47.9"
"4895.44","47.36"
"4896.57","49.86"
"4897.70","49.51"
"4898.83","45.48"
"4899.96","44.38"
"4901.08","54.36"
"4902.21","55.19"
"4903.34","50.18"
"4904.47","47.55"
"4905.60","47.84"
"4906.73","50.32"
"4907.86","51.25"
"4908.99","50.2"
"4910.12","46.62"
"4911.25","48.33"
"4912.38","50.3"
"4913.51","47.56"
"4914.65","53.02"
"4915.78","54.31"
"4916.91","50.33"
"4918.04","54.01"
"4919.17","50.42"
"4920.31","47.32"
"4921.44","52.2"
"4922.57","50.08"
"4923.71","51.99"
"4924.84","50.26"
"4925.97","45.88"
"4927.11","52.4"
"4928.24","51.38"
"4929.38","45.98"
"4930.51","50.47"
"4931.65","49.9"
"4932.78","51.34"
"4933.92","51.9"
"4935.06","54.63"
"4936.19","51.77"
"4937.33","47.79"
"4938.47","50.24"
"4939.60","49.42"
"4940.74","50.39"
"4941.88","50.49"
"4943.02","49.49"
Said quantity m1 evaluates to 54.6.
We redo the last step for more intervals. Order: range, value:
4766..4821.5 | 49.1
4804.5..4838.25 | 48.9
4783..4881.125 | 49.9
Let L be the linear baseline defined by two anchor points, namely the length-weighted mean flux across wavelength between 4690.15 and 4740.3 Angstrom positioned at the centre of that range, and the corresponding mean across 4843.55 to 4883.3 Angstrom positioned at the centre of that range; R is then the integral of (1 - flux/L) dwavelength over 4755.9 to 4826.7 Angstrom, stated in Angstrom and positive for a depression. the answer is 4.6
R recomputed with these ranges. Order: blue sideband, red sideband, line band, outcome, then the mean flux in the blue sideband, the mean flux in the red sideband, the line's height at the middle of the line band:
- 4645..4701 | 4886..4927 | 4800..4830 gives 2.6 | 56.5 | 50.1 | 52.6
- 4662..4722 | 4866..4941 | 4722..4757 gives 1.9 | 55.9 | 50.6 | 54.7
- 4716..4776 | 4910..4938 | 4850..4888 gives -0.5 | 51.2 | 50.5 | 50.7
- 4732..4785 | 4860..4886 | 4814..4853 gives 1.0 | 50.3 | 51.3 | 51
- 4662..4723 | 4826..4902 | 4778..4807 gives 2.0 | 55.9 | 50.8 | 52.9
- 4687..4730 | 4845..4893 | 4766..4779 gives 0.9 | 54.9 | 51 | 53.4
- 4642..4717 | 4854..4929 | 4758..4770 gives 1.0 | 56.5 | 50.6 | 54.2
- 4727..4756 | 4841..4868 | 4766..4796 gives 0.9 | 51.5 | 50.1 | 51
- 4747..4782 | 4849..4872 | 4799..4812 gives 0.3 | 50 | 50.1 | 50.1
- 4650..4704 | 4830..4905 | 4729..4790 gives 4.1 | 56.1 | 50.9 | 53.9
